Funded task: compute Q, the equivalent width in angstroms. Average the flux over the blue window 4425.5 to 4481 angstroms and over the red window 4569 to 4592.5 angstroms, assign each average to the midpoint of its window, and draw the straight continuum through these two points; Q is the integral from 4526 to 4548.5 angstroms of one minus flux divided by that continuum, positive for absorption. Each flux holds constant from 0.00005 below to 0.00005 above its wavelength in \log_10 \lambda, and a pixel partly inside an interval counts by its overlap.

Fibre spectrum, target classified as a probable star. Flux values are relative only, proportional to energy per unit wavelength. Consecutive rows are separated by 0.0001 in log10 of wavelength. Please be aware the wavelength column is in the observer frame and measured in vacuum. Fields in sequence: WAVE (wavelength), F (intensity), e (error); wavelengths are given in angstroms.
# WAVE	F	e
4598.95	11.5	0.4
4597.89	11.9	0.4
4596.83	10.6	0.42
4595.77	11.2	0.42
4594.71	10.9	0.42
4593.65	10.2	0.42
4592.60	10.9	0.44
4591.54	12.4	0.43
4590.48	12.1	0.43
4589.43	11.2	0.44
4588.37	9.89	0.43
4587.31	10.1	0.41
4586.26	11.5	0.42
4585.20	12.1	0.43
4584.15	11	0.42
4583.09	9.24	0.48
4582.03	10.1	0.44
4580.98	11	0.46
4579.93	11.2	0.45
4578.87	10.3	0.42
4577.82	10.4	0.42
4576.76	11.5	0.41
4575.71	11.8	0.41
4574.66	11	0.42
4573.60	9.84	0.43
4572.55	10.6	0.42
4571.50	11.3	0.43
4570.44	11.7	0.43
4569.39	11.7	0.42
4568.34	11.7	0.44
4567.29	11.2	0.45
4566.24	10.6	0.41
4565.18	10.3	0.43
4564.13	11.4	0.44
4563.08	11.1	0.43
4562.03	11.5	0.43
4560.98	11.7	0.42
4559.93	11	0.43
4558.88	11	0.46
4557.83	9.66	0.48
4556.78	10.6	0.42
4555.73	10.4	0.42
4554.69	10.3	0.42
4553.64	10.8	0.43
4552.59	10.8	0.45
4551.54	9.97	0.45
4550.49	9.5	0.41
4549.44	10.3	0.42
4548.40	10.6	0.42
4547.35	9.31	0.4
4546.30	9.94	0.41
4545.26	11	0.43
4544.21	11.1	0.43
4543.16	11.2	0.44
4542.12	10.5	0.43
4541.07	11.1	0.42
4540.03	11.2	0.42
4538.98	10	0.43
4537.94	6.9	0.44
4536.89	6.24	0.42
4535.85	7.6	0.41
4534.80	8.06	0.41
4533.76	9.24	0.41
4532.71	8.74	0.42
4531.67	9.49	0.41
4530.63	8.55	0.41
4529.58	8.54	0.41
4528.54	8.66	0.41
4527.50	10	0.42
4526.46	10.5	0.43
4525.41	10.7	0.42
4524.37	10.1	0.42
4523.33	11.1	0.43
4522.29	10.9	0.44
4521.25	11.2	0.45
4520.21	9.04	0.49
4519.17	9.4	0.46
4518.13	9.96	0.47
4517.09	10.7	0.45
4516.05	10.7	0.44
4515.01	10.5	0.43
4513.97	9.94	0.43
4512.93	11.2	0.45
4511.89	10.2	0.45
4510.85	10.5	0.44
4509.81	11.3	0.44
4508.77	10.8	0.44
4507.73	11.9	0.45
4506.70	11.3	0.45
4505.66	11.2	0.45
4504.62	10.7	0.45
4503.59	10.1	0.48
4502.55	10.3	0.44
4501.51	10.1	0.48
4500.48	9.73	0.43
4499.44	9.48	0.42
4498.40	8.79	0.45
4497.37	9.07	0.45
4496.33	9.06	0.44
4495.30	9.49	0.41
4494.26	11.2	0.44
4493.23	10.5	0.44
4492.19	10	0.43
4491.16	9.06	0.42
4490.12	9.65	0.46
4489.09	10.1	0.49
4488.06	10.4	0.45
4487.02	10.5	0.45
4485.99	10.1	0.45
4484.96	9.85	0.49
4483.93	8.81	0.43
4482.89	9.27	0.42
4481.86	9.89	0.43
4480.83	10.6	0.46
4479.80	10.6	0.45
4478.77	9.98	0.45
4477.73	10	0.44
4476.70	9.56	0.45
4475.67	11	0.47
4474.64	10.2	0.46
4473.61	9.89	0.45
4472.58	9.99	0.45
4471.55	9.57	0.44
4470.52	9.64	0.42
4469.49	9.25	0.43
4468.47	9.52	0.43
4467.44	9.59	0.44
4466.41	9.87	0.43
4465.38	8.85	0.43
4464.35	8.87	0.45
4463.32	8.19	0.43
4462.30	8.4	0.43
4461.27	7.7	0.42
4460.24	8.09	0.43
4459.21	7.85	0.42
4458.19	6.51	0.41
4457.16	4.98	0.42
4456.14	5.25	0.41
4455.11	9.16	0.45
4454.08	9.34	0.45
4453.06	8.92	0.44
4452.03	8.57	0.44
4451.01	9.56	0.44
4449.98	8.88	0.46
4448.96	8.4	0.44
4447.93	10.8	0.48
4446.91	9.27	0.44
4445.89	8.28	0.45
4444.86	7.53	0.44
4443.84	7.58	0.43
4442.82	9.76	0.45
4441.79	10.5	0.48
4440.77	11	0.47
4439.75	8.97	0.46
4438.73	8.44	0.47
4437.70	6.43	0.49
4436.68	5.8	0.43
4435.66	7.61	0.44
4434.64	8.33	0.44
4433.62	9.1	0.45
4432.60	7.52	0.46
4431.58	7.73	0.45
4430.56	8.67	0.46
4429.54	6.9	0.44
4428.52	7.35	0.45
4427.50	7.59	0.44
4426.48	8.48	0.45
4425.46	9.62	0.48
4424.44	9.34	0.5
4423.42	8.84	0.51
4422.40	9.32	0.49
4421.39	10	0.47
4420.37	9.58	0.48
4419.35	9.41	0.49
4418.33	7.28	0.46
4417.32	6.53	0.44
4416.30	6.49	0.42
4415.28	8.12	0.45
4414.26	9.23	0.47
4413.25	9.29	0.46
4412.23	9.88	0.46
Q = 1.7 angstroms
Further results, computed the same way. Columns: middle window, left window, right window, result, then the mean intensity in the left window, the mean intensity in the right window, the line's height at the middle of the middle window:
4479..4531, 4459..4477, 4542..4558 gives -2.0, 9.24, 10.4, 9.76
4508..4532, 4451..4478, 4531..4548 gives -2.3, 8.81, 9.48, 9.3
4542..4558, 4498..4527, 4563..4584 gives 0.5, 10.4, 10.9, 10.7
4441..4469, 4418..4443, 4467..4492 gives 2.0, 8.53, 9.88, 9.21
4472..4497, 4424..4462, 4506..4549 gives -2.4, 8.26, 10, 9.12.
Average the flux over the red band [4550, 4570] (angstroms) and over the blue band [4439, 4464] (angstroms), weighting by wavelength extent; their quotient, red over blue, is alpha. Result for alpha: 1.27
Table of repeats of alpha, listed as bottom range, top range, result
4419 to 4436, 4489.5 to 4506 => 1.16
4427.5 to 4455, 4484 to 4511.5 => 1.20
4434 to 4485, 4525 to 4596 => 1.17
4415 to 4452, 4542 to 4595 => 1.28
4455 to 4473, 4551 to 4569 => 1.29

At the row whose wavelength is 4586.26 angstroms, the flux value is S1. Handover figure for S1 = 11.5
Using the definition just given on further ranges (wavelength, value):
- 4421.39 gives 10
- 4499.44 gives 9.48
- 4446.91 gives 9.27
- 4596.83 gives 10.6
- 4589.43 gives 11.2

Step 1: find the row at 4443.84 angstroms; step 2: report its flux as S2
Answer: 7.58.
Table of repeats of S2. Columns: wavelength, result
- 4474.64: 10.2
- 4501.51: 10.1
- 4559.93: 11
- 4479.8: 10.6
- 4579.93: 11.2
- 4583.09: 9.24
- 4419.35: 9.41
